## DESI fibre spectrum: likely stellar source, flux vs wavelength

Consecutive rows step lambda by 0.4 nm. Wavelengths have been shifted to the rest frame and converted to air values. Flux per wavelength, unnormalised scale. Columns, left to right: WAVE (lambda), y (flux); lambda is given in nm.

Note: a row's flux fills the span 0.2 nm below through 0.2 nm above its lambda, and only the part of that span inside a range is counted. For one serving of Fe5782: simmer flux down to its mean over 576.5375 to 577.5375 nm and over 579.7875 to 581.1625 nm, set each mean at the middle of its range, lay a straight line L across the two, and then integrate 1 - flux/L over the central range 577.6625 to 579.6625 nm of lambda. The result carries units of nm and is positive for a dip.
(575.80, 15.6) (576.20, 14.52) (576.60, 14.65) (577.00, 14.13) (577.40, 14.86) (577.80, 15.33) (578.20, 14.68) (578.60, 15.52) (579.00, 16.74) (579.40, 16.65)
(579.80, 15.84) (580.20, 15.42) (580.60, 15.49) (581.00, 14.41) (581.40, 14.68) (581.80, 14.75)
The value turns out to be -0.13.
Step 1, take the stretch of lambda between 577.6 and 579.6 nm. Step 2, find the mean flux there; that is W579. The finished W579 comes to 15.8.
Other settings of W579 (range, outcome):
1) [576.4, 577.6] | 14.5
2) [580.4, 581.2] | 15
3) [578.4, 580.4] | 16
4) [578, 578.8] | 15.1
